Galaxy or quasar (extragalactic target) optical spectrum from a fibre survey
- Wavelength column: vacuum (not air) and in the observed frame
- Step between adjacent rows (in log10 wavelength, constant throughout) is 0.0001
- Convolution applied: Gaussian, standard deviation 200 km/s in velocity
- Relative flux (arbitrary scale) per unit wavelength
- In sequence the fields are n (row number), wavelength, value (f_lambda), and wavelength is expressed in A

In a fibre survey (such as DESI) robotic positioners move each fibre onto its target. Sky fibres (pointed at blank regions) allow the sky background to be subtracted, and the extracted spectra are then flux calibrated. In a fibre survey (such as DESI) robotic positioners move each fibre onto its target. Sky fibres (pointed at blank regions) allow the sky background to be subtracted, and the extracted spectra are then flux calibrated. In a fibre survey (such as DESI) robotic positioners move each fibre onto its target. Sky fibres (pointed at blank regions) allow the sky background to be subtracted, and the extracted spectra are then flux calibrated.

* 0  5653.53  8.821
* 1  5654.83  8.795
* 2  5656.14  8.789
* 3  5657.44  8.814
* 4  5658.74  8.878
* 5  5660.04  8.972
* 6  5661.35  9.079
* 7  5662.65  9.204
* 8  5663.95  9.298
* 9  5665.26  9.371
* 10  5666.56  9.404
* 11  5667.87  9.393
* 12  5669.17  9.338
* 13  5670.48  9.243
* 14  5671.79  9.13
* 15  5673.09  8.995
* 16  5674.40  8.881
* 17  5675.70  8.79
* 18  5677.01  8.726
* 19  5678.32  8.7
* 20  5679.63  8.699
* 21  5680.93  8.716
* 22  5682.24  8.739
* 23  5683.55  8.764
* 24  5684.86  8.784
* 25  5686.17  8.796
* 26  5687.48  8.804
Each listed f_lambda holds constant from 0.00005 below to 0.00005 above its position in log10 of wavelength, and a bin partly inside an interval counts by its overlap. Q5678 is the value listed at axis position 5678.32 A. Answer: 8.7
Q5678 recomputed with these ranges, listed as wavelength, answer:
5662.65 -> 9.204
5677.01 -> 8.726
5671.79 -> 9.13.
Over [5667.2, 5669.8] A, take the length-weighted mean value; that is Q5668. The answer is 9.37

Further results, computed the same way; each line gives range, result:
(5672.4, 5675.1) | 8.97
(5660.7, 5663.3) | 9.16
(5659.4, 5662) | 9.01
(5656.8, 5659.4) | 8.87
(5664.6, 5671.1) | 9.34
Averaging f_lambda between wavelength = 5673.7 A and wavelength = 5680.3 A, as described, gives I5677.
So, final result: 8.76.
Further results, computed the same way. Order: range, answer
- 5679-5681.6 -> 8.73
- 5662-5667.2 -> 9.33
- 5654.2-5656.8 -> 8.77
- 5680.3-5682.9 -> 8.72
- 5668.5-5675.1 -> 9.12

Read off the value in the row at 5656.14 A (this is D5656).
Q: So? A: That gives 8.789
